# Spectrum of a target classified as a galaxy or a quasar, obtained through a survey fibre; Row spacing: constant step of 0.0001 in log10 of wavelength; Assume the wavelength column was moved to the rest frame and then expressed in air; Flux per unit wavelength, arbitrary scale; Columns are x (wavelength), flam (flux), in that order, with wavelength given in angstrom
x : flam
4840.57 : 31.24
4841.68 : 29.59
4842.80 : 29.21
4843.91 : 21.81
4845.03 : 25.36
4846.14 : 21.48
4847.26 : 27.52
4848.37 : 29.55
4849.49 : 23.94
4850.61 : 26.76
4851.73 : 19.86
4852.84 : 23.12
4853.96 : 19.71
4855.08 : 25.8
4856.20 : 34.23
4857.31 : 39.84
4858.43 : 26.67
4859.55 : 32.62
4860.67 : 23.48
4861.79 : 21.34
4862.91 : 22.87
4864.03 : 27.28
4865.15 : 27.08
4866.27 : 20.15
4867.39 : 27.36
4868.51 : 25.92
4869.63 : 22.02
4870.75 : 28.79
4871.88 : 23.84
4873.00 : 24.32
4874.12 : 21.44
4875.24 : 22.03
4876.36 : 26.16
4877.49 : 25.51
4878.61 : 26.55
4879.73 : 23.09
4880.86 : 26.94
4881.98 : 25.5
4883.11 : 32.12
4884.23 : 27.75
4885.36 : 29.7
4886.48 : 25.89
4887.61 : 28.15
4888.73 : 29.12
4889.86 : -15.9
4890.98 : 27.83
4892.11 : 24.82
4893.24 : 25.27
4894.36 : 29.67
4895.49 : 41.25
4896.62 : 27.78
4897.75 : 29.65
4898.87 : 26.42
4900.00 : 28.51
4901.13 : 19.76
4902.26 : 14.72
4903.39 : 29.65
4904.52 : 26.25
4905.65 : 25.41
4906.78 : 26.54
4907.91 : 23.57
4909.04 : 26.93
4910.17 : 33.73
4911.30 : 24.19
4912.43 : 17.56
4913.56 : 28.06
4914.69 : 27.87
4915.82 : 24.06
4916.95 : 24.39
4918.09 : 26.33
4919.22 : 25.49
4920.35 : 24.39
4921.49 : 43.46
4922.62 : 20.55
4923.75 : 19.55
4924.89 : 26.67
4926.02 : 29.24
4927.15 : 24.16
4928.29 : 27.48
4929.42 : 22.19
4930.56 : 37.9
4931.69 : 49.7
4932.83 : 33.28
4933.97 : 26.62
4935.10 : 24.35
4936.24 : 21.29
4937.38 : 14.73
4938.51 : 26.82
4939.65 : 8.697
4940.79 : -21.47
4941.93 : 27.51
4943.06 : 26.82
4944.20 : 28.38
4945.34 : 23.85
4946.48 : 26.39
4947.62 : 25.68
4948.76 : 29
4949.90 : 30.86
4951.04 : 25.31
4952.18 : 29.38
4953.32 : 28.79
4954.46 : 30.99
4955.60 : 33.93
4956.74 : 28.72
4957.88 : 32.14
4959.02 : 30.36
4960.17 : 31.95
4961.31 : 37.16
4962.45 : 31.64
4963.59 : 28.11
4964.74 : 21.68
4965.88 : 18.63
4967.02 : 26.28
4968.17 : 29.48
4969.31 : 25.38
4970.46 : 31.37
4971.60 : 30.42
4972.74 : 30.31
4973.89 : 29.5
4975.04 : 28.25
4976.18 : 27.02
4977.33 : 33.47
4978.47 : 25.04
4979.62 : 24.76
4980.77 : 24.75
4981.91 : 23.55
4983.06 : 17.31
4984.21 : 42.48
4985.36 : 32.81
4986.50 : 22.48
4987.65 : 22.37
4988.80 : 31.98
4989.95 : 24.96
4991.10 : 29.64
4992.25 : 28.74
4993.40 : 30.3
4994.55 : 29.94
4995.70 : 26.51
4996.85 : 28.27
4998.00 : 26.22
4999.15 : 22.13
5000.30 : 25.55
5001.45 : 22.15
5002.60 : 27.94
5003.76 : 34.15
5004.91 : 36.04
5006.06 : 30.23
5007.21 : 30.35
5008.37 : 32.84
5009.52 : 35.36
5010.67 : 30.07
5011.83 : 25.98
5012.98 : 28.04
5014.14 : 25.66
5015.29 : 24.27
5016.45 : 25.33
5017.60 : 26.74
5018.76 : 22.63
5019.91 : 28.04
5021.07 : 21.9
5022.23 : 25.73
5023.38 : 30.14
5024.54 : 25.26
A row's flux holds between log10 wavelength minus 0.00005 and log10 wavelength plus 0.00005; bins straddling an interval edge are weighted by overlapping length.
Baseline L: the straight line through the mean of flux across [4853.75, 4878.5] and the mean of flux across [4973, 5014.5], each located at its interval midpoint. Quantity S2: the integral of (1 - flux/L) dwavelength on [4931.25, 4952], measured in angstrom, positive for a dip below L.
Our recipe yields 2.7 angstrom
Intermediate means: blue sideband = 25.9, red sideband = 28.3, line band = 23.7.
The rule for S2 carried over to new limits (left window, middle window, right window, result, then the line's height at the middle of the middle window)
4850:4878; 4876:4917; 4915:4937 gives 1.8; 26.7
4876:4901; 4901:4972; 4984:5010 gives 2.6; 27.3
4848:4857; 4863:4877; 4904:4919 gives 0.6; 25.7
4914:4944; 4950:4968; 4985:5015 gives -1.9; 26.3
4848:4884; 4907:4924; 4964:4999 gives 0.2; 26.5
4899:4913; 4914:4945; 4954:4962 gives 3.4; 28.1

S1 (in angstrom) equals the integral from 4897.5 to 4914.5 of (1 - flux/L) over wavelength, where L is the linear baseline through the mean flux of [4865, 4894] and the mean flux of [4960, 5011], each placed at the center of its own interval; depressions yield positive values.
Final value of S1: 0.0 angstrom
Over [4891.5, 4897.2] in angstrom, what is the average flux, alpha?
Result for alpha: 29.7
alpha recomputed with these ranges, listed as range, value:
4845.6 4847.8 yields 24.5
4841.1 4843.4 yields 29.3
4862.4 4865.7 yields 25.8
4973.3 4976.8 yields 28.3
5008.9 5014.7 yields 29.1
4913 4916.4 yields 26.7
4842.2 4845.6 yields 25.5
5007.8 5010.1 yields 34.2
